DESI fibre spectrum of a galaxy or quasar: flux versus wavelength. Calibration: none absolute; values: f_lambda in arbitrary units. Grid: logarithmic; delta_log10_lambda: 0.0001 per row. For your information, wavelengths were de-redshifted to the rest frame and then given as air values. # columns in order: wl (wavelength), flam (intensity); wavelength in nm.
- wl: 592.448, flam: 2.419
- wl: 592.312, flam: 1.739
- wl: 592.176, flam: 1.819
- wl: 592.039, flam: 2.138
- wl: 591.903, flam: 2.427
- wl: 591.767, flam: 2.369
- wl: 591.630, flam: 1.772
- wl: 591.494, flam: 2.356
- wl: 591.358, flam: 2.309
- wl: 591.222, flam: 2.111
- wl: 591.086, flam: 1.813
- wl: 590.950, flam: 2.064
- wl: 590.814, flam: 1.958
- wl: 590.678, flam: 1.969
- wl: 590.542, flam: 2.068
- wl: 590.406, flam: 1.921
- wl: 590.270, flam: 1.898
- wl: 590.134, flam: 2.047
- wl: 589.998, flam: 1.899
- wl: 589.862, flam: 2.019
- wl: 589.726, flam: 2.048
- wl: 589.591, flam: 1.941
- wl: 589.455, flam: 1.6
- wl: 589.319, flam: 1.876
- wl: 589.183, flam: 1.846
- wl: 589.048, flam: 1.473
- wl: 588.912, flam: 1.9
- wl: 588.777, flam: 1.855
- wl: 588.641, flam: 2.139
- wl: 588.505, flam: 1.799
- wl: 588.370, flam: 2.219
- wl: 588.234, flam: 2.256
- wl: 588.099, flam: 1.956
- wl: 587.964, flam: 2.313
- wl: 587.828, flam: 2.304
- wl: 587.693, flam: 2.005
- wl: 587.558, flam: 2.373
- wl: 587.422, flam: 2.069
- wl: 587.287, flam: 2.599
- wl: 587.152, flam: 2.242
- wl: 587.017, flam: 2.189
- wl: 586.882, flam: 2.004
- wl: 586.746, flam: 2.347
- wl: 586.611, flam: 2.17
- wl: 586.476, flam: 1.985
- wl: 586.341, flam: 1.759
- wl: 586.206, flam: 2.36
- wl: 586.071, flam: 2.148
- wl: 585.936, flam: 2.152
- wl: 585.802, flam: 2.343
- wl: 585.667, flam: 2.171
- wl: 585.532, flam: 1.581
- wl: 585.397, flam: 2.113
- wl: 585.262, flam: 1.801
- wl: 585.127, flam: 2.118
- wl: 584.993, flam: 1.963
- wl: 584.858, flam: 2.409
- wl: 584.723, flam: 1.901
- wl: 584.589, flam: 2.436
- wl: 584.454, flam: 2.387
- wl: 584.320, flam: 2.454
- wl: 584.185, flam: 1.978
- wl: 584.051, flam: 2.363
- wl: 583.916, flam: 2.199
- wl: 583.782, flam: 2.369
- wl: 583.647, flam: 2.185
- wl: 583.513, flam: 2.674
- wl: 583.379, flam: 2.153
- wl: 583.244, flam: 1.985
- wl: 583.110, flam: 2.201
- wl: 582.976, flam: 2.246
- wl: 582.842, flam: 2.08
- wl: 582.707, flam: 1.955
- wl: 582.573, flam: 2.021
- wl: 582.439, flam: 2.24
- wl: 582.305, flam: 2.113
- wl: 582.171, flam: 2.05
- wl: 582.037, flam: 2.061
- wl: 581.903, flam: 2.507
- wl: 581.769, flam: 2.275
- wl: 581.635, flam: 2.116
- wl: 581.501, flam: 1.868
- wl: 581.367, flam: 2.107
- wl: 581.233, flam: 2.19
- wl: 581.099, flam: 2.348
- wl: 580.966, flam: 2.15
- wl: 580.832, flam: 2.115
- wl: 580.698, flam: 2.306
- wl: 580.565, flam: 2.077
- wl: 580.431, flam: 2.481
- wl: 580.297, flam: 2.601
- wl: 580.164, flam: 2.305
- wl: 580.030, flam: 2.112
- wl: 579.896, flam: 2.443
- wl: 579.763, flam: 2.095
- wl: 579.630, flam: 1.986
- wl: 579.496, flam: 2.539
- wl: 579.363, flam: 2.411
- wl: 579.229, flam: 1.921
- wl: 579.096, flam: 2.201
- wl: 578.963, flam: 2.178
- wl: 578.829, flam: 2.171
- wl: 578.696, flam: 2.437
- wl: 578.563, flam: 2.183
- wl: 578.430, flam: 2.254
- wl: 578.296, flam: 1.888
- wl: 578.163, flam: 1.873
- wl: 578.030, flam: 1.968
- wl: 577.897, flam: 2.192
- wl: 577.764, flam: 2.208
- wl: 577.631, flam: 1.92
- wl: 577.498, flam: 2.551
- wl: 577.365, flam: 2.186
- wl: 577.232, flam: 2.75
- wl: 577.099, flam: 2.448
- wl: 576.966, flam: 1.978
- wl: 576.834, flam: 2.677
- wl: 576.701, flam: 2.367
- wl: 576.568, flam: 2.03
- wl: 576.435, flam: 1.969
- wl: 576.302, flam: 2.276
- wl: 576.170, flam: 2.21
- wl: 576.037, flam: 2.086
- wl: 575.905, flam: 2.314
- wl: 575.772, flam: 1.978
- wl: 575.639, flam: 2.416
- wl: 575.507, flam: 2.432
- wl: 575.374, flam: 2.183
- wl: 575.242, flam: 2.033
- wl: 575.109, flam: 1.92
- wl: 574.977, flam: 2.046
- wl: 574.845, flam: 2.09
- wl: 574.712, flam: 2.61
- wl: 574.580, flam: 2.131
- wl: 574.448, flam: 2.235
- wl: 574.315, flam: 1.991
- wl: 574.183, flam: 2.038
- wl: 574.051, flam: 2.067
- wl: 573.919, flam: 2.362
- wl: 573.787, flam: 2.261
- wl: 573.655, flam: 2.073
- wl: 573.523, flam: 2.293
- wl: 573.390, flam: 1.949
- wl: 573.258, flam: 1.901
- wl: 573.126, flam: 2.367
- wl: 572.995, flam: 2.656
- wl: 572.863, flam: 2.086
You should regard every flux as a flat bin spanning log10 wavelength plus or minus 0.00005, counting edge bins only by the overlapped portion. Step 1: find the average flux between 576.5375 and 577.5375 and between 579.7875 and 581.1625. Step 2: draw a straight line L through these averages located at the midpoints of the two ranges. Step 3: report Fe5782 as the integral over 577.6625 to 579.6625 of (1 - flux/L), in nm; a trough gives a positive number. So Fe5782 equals 0.15 nm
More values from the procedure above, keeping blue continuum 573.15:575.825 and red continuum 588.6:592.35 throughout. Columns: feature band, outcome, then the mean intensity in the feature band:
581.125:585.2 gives -0.26 nm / 2.19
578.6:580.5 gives -0.16 nm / 2.28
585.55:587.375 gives -0.14 nm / 2.17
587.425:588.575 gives -0.08 nm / 2.15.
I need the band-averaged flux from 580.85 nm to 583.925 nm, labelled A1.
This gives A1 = 2.18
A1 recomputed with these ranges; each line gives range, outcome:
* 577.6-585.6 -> 2.18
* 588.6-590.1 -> 1.87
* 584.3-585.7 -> 2.11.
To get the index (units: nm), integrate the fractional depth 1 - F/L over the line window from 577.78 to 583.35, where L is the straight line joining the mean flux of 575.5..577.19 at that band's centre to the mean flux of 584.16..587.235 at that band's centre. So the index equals 0.05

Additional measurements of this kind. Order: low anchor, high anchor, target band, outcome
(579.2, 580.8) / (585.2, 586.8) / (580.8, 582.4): 0.05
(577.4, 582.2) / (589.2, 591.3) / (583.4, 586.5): -0.14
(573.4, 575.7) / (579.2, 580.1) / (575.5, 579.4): -0.01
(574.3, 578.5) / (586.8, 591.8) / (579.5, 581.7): -0.07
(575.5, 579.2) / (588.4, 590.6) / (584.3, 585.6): -0.06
